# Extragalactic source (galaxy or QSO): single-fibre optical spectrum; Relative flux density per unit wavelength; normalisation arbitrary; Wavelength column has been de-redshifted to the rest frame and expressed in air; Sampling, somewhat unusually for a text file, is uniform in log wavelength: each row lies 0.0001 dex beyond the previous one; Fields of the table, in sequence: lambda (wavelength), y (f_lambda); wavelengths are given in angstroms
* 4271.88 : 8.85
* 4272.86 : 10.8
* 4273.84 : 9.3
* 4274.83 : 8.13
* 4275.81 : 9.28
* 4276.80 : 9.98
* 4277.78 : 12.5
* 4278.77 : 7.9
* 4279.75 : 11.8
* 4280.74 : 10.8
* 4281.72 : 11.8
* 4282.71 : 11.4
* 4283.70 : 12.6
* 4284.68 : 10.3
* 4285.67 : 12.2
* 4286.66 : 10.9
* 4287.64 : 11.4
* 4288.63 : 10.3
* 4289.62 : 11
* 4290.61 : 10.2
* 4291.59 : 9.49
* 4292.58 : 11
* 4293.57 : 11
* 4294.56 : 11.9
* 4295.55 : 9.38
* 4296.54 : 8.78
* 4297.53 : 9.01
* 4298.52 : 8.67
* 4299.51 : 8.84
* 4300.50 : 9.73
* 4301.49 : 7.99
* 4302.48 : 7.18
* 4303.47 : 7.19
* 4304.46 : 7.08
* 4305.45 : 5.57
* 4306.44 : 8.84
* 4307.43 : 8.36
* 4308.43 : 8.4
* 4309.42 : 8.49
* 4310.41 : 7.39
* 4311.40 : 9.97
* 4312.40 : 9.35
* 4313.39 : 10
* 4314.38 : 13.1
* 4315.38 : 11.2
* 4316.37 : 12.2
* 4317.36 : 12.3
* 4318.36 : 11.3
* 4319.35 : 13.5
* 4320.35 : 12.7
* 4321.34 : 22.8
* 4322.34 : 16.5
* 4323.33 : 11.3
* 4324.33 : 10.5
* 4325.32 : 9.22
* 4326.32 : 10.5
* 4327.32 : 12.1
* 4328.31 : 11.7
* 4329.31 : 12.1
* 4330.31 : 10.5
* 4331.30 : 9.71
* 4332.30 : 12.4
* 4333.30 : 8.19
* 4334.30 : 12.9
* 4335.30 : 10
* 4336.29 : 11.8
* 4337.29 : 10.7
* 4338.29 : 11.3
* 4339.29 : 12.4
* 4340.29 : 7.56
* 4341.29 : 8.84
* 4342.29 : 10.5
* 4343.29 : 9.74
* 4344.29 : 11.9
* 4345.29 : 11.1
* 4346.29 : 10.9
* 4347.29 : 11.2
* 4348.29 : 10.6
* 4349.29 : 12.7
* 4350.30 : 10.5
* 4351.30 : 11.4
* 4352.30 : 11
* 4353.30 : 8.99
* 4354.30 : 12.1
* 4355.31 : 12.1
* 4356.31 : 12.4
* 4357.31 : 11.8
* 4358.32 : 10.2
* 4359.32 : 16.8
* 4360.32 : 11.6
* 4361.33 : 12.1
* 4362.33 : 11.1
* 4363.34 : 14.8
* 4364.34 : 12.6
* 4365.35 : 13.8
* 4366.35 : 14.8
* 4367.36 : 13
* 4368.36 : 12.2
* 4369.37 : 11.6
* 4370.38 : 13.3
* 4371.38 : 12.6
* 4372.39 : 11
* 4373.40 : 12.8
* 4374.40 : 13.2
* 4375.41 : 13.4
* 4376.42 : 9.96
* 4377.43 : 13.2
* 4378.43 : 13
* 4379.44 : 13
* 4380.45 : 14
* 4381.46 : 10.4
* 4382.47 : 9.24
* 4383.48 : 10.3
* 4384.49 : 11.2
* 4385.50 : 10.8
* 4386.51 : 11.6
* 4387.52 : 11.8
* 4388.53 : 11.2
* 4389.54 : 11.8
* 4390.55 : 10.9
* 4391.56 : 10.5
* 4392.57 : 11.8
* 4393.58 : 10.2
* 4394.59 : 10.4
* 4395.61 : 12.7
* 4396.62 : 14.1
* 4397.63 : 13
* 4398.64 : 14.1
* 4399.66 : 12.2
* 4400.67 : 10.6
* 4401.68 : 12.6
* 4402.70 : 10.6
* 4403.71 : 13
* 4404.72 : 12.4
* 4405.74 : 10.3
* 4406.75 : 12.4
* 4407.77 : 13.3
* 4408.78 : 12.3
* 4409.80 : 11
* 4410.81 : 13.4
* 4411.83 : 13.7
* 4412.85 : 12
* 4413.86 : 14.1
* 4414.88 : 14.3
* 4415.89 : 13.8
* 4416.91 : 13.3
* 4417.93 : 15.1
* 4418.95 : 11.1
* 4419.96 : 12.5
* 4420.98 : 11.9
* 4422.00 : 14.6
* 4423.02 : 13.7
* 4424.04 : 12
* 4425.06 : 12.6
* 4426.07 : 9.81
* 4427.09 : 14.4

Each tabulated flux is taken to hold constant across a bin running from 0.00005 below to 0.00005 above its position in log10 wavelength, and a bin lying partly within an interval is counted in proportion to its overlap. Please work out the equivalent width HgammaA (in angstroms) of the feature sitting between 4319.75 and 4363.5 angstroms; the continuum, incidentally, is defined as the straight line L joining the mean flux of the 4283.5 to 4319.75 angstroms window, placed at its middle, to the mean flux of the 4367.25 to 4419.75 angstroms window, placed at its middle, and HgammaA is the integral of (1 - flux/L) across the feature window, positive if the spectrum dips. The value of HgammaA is -3.0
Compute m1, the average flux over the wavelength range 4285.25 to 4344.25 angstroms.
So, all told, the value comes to 10.5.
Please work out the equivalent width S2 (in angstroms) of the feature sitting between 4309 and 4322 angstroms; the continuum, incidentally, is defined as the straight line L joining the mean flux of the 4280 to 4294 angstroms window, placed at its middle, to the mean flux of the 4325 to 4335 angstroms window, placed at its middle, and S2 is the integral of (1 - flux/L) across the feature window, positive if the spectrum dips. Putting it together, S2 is -1.2 angstroms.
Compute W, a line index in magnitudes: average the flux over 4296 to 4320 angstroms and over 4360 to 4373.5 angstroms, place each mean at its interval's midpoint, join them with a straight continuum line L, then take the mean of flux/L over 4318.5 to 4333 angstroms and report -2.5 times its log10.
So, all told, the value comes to -0.20 mag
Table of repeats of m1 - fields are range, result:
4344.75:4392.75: 11.9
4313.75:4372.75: 11.9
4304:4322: 10.8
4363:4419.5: 12.3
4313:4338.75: 12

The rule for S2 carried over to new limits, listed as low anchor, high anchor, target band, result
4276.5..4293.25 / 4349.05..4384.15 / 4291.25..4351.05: 5.0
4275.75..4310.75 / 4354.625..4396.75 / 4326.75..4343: 0.2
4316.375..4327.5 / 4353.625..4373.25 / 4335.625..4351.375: 2.4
